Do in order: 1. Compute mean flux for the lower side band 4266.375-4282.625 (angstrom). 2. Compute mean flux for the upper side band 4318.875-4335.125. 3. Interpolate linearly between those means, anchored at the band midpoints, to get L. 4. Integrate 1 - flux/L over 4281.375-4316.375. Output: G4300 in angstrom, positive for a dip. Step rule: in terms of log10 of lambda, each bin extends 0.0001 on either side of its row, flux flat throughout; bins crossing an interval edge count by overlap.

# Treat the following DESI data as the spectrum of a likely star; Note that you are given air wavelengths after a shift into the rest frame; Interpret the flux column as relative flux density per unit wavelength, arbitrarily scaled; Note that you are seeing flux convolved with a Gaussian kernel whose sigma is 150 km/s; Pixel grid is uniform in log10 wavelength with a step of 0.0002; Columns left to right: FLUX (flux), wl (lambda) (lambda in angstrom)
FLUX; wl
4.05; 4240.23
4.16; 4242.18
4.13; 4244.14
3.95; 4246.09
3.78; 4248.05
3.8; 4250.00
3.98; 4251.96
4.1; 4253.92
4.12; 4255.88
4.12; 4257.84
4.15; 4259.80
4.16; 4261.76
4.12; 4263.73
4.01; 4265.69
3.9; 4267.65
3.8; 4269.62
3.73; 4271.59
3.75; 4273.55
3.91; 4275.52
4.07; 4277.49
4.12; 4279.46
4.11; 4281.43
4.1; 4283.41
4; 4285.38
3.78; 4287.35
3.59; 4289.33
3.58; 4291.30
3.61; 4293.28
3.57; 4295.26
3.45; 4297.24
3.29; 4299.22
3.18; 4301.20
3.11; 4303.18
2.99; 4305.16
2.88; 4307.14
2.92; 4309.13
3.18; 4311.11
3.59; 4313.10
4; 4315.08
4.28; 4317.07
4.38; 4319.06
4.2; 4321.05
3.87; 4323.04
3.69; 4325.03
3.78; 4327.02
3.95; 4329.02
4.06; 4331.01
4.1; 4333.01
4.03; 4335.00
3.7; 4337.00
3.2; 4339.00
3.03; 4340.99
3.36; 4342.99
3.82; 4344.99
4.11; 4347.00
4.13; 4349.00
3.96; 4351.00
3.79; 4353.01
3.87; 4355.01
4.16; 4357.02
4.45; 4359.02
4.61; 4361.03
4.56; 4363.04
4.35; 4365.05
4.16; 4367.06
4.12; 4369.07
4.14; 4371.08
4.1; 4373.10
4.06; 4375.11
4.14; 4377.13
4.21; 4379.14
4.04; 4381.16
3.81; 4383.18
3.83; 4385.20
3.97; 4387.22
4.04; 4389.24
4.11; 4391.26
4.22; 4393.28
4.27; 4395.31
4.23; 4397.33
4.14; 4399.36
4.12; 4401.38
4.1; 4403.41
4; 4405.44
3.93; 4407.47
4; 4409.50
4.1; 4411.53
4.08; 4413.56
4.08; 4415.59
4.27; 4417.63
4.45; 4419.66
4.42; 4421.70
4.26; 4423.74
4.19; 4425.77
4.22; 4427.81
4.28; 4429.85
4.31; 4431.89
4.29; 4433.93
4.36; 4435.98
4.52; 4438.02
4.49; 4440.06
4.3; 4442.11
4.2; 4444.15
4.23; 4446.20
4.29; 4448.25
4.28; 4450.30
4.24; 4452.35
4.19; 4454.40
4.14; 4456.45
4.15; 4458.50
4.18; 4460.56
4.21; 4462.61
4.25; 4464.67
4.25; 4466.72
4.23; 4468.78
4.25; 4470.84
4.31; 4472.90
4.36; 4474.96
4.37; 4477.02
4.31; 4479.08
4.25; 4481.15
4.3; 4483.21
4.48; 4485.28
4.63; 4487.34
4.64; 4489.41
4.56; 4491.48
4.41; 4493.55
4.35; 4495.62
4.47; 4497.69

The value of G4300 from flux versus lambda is 4.1 angstrom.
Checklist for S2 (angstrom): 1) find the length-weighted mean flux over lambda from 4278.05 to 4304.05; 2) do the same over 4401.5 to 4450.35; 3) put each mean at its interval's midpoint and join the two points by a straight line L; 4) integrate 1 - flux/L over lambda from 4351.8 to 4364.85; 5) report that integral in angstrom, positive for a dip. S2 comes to -1.0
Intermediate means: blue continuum 3.66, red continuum 4.23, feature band 4.24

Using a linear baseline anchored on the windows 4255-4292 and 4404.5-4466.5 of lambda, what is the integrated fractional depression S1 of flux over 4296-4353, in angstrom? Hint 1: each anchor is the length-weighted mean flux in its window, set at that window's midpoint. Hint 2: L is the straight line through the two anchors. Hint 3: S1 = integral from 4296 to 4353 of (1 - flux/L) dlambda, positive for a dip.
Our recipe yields 5.5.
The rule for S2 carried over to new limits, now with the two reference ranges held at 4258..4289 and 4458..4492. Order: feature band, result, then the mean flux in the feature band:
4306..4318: 1.7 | 3.47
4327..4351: 1.8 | 3.78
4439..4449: -0.1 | 4.3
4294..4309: 3.1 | 3.2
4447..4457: 0.1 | 4.23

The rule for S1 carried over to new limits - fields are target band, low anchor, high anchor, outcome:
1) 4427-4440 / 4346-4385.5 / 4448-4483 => -0.40 angstrom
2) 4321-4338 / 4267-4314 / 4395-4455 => -0.64 angstrom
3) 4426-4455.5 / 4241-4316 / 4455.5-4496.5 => -0.47 angstrom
